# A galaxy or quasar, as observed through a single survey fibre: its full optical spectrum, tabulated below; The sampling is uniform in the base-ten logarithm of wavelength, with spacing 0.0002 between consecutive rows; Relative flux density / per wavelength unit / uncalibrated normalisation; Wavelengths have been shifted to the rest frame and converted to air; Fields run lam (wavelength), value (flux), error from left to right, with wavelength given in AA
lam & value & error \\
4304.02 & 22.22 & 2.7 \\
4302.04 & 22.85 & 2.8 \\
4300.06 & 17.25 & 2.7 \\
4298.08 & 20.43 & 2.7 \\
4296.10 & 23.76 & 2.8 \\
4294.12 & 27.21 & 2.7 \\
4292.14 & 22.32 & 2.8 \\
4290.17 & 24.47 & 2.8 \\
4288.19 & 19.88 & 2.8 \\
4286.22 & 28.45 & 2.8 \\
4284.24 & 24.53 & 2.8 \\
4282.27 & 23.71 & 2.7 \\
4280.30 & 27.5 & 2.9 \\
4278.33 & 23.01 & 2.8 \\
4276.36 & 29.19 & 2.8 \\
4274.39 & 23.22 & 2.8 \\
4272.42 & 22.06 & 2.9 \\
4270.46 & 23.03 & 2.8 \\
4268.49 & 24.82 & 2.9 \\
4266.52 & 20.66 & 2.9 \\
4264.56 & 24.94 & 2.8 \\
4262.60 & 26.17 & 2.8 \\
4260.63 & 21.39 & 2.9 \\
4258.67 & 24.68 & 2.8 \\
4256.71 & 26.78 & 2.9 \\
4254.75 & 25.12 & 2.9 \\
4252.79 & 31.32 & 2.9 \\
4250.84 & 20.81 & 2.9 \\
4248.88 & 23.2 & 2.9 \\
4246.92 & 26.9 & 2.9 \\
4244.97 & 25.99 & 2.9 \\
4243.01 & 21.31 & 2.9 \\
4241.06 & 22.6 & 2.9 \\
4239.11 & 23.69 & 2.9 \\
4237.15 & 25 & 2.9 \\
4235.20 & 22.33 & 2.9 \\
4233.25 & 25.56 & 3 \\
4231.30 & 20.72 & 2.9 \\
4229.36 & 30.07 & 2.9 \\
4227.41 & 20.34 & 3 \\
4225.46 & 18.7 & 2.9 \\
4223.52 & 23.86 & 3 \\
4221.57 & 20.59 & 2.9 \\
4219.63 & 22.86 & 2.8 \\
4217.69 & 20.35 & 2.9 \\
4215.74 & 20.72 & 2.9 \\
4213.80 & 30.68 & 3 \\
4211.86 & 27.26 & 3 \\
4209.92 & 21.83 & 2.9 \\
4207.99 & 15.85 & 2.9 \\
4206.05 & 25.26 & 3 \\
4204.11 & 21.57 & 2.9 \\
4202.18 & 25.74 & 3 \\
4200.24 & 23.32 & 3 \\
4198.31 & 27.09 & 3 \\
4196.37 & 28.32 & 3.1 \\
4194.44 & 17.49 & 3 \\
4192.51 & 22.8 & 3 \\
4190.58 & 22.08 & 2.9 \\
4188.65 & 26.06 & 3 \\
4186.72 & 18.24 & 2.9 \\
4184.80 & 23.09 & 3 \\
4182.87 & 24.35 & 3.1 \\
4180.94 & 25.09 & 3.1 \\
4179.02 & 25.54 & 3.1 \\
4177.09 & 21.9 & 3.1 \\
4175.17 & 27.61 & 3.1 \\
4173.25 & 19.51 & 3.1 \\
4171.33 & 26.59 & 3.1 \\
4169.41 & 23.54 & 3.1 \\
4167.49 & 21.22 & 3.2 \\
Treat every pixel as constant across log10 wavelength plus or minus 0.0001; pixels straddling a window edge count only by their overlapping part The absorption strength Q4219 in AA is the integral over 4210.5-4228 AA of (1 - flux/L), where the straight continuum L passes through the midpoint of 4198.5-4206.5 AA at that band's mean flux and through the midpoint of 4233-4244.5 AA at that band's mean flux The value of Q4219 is 0.7 AA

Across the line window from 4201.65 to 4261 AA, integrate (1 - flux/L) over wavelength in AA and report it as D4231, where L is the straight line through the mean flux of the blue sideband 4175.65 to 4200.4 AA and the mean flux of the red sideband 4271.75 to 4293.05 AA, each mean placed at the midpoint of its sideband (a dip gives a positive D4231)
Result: 0.8 AA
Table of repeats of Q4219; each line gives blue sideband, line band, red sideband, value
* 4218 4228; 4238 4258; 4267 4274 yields -2.3 AA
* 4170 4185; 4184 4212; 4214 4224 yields 0.4 AA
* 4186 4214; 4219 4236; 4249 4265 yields 1.0 AA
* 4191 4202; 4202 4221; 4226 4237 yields 0.6 AA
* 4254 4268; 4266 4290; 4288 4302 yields -1.0 AA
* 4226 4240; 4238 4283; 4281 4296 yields -0.7 AA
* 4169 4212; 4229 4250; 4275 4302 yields -0.4 AA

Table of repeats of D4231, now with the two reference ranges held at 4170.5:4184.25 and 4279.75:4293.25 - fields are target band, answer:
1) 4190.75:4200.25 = 0.24 AA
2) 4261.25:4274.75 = 0.45 AA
